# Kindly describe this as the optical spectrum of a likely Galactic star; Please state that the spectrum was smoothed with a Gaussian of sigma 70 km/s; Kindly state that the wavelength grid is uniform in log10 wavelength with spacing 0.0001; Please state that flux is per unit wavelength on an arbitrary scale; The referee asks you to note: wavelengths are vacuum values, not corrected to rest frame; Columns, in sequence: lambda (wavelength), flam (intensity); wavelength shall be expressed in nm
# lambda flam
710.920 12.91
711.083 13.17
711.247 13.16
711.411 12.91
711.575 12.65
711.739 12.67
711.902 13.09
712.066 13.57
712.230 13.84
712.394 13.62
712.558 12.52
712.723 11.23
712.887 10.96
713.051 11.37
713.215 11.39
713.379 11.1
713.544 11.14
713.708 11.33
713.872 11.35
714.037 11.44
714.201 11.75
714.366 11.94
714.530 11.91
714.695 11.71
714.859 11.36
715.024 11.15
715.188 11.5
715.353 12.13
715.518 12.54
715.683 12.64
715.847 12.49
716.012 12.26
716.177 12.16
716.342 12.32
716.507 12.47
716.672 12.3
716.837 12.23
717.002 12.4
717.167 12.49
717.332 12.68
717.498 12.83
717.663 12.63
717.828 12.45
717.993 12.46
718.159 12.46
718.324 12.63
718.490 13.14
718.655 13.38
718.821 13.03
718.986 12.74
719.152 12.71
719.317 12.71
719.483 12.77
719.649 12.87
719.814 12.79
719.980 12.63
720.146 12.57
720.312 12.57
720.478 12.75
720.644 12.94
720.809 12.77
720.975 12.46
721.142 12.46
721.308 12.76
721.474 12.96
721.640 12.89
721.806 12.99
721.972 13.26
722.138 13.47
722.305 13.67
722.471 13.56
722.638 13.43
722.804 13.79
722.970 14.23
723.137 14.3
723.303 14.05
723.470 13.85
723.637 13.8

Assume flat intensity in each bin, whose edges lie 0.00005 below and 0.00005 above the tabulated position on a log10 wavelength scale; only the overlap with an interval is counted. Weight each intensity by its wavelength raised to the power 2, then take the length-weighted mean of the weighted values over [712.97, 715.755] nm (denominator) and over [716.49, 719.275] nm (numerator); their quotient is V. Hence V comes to 1.10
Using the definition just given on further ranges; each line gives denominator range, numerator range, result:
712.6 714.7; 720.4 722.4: 1.16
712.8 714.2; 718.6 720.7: 1.15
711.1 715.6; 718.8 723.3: 1.11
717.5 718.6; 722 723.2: 1.10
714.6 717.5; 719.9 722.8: 1.08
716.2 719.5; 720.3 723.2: 1.06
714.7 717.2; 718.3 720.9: 1.07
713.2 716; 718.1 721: 1.11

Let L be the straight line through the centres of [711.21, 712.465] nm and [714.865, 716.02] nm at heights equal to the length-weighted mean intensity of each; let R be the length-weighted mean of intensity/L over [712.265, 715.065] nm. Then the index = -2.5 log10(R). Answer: 0.09 mag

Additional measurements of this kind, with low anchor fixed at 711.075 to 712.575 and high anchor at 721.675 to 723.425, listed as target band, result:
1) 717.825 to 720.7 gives 0.06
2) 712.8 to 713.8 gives 0.18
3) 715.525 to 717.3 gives 0.08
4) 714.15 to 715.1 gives 0.14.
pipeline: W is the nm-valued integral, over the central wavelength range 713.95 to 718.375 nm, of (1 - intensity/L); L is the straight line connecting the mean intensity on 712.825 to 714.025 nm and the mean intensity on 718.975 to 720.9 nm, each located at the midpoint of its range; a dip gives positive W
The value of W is -0.12 nm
